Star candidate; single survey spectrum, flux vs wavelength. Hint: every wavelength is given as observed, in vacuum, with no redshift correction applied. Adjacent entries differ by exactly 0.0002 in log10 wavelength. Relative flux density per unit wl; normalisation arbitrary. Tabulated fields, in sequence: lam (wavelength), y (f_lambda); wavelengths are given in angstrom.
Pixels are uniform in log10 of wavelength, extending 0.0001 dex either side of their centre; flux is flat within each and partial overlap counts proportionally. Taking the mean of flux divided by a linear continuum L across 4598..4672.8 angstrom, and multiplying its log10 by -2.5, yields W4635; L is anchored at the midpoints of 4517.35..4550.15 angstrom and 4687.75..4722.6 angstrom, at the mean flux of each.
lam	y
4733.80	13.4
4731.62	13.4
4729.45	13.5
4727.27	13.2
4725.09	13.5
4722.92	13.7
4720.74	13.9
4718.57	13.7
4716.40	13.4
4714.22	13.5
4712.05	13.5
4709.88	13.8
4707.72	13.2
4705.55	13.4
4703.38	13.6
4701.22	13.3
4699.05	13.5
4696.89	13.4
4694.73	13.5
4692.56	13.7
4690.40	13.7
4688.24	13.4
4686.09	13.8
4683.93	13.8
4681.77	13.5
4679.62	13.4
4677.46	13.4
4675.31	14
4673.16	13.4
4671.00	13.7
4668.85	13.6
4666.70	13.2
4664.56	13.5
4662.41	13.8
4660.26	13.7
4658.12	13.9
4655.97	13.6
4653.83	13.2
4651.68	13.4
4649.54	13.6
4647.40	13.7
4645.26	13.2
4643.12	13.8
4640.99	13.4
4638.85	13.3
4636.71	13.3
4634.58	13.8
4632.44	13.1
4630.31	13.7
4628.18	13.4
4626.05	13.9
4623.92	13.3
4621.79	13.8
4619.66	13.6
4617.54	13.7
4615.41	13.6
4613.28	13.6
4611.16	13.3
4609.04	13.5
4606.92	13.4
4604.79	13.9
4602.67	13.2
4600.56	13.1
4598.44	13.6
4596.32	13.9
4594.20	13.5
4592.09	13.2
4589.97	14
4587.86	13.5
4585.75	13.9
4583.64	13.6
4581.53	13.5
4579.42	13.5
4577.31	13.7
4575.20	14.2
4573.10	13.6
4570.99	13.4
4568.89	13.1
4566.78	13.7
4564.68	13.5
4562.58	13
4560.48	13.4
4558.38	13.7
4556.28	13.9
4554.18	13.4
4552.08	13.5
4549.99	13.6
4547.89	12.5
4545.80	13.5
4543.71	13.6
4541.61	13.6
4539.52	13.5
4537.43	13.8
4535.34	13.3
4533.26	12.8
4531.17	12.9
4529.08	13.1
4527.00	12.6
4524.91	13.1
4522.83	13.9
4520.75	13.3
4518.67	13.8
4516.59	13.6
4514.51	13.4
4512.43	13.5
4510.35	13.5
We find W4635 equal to -0.01 mag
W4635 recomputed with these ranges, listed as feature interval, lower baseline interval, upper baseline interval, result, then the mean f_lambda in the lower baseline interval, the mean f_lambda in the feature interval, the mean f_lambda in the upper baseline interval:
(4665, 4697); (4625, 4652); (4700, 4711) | -0.01 mag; 13.5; 13.6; 13.5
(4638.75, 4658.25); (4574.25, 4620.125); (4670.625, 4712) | 0.01 mag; 13.6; 13.5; 13.5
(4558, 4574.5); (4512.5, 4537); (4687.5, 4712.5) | -0.01 mag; 13.3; 13.4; 13.5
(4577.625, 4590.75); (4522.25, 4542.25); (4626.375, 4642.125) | -0.03 mag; 13.2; 13.7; 13.5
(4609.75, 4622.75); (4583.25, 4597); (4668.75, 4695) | 0.00 mag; 13.7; 13.6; 13.6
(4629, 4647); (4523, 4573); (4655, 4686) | 0.01 mag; 13.3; 13.5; 13.6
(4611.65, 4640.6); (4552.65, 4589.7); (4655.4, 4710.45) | 0.00 mag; 13.6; 13.5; 13.6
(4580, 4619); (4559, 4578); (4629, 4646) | -0.01 mag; 13.5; 13.6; 13.5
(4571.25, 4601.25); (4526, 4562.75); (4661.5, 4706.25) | -0.02 mag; 13.3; 13.6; 13.6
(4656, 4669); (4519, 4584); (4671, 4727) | -0.01 mag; 13.4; 13.6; 13.6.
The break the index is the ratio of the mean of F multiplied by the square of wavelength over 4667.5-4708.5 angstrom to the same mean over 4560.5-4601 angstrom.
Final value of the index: 1.05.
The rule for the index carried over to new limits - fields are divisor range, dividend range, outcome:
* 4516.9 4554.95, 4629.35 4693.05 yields 1.07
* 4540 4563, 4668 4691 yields 1.07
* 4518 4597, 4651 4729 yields 1.07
